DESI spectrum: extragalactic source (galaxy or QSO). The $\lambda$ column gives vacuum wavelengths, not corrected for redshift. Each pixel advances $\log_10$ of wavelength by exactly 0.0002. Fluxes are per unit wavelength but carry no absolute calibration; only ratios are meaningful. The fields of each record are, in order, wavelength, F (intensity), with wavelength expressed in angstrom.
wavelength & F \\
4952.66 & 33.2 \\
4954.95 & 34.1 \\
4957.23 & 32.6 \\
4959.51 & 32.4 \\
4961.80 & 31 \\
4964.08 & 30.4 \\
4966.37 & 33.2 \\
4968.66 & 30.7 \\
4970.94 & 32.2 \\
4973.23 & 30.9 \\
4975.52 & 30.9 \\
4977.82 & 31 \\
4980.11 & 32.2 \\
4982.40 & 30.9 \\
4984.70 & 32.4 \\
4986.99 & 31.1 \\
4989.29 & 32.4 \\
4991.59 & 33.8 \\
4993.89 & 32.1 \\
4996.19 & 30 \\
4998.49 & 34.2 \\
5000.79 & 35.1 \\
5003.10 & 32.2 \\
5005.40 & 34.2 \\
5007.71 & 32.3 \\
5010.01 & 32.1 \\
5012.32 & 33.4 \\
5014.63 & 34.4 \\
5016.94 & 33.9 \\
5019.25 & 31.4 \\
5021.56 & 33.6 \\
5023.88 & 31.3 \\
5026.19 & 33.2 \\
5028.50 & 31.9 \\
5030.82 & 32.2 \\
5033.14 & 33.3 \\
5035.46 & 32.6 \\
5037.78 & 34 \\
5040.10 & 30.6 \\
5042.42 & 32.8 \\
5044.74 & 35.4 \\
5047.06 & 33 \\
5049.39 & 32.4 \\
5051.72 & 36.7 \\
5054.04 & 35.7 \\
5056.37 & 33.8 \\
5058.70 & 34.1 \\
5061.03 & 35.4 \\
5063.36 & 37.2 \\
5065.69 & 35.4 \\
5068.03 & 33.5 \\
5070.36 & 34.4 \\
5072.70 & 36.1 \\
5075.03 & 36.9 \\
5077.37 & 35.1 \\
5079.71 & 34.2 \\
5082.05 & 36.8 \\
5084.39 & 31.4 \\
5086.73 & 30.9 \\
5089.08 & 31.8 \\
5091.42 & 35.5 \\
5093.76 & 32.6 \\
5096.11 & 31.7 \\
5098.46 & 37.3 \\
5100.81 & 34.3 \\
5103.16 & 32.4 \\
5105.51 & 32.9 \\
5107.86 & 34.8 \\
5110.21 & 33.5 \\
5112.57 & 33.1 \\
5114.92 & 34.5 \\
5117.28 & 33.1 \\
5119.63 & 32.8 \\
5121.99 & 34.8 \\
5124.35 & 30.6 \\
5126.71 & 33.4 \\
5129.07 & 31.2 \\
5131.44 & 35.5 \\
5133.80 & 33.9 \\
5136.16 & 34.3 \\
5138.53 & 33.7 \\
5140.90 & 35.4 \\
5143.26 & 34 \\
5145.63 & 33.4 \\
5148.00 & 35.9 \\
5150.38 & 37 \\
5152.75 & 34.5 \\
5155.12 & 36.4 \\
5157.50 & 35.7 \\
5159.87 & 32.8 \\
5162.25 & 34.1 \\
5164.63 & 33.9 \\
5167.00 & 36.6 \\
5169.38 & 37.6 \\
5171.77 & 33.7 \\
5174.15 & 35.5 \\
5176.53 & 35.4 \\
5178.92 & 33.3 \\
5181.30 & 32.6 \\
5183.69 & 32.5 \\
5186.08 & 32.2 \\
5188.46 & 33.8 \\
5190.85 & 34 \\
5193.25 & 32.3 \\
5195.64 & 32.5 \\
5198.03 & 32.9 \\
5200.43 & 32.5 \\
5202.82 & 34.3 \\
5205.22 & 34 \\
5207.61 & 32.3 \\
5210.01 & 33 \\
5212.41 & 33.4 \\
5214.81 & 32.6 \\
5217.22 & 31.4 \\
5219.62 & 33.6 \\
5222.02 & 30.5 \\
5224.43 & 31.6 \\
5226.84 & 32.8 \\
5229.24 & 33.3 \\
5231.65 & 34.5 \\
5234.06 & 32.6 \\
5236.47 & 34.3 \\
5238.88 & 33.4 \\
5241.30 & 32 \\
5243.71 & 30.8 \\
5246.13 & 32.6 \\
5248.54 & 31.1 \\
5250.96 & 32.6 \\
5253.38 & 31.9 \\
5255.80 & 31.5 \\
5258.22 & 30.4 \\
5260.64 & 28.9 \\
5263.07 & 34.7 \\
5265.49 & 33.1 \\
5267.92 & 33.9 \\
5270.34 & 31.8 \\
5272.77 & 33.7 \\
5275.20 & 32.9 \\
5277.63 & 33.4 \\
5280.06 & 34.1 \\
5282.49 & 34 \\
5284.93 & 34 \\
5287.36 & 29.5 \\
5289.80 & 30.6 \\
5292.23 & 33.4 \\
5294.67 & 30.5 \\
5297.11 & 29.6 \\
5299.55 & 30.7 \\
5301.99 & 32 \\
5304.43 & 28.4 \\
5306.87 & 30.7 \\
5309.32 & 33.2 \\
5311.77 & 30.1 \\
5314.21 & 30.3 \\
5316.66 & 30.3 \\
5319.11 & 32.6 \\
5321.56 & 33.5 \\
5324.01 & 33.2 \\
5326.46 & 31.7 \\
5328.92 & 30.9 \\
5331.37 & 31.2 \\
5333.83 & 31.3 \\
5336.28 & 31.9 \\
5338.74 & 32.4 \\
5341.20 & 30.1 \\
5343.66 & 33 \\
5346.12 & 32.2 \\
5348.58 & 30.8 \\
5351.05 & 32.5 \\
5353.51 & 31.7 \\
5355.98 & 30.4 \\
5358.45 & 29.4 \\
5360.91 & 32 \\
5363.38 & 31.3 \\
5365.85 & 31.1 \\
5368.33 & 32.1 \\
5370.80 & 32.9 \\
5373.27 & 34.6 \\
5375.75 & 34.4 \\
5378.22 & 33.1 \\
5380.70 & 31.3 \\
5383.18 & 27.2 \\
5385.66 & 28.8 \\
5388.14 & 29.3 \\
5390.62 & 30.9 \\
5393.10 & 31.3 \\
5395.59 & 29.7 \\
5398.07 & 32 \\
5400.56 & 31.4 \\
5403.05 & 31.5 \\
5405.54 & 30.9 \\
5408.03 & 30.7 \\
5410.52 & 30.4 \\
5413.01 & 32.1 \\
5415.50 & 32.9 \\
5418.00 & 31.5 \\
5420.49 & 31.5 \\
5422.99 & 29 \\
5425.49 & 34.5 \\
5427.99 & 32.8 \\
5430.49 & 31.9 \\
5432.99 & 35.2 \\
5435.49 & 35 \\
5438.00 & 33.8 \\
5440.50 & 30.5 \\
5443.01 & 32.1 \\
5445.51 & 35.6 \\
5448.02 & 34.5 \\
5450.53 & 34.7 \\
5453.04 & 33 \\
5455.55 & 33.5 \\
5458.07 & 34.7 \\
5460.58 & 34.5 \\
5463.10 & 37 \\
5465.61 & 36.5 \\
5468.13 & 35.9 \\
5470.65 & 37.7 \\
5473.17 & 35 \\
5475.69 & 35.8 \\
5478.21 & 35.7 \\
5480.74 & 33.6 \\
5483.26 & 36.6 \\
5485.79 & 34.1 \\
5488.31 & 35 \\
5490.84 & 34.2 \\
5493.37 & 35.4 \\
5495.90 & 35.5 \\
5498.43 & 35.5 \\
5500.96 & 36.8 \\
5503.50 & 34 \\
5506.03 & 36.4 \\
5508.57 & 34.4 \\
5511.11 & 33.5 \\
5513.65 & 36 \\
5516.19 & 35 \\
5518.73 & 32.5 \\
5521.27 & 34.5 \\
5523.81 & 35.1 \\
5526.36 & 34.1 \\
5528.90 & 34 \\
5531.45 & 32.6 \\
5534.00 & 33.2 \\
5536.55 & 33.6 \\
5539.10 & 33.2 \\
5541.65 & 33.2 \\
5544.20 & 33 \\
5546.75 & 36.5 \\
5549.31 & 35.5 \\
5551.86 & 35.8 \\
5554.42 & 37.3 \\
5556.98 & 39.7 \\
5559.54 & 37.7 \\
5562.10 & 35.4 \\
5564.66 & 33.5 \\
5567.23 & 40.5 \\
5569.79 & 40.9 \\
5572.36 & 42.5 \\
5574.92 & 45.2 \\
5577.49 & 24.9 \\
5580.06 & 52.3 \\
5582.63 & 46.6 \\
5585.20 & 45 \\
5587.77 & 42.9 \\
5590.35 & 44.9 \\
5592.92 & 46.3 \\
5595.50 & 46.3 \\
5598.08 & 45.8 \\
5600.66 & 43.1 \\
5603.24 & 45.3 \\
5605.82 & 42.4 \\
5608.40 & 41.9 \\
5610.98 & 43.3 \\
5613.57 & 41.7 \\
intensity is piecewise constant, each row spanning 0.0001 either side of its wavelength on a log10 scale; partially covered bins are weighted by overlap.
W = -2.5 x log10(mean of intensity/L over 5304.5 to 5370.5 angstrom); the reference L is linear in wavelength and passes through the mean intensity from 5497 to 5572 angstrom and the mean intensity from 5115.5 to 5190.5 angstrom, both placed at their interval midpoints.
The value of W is 0.11 mag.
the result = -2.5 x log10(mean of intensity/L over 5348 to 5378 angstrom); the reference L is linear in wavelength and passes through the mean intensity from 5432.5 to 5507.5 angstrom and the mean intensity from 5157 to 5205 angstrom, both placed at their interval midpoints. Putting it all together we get 0.08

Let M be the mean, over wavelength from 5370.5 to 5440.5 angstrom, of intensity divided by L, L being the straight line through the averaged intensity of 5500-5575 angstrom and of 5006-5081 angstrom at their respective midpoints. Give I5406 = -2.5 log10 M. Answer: 0.111 mag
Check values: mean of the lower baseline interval 33.8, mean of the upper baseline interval 35.7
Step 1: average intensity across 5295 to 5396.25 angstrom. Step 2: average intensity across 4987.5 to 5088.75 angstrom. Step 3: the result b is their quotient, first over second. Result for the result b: 0.9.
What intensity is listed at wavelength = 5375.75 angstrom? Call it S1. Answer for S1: 34.4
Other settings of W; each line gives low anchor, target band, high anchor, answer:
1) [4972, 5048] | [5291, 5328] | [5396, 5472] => 0.06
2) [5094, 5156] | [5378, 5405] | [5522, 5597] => 0.20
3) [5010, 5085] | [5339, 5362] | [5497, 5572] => 0.11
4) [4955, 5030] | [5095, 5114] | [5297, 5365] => -0.06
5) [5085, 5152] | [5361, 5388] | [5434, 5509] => 0.10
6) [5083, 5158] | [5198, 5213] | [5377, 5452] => 0.00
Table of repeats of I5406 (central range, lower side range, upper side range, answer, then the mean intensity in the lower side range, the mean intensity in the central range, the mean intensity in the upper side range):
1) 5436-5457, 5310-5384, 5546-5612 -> 0.071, 31.7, 33.5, 41.2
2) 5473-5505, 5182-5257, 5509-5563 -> -0.021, 32.7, 35.2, 34.8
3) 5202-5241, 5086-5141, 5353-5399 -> -0.013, 33.5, 32.9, 31.2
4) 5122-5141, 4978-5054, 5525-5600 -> 0.021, 32.9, 33.5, 38.8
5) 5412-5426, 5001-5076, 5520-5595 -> 0.162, 33.7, 31.8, 38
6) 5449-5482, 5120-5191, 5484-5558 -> -0.014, 34.2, 35.2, 34.8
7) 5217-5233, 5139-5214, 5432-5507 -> 0.053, 34.1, 32.6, 34.9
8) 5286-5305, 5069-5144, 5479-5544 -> 0.115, 33.8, 30.7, 34.5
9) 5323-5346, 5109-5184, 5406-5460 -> 0.052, 34.2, 31.8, 32.8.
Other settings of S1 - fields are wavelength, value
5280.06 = 34.1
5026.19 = 33.2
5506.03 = 36.4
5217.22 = 31.4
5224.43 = 31.6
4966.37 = 33.2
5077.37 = 35.1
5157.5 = 35.7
